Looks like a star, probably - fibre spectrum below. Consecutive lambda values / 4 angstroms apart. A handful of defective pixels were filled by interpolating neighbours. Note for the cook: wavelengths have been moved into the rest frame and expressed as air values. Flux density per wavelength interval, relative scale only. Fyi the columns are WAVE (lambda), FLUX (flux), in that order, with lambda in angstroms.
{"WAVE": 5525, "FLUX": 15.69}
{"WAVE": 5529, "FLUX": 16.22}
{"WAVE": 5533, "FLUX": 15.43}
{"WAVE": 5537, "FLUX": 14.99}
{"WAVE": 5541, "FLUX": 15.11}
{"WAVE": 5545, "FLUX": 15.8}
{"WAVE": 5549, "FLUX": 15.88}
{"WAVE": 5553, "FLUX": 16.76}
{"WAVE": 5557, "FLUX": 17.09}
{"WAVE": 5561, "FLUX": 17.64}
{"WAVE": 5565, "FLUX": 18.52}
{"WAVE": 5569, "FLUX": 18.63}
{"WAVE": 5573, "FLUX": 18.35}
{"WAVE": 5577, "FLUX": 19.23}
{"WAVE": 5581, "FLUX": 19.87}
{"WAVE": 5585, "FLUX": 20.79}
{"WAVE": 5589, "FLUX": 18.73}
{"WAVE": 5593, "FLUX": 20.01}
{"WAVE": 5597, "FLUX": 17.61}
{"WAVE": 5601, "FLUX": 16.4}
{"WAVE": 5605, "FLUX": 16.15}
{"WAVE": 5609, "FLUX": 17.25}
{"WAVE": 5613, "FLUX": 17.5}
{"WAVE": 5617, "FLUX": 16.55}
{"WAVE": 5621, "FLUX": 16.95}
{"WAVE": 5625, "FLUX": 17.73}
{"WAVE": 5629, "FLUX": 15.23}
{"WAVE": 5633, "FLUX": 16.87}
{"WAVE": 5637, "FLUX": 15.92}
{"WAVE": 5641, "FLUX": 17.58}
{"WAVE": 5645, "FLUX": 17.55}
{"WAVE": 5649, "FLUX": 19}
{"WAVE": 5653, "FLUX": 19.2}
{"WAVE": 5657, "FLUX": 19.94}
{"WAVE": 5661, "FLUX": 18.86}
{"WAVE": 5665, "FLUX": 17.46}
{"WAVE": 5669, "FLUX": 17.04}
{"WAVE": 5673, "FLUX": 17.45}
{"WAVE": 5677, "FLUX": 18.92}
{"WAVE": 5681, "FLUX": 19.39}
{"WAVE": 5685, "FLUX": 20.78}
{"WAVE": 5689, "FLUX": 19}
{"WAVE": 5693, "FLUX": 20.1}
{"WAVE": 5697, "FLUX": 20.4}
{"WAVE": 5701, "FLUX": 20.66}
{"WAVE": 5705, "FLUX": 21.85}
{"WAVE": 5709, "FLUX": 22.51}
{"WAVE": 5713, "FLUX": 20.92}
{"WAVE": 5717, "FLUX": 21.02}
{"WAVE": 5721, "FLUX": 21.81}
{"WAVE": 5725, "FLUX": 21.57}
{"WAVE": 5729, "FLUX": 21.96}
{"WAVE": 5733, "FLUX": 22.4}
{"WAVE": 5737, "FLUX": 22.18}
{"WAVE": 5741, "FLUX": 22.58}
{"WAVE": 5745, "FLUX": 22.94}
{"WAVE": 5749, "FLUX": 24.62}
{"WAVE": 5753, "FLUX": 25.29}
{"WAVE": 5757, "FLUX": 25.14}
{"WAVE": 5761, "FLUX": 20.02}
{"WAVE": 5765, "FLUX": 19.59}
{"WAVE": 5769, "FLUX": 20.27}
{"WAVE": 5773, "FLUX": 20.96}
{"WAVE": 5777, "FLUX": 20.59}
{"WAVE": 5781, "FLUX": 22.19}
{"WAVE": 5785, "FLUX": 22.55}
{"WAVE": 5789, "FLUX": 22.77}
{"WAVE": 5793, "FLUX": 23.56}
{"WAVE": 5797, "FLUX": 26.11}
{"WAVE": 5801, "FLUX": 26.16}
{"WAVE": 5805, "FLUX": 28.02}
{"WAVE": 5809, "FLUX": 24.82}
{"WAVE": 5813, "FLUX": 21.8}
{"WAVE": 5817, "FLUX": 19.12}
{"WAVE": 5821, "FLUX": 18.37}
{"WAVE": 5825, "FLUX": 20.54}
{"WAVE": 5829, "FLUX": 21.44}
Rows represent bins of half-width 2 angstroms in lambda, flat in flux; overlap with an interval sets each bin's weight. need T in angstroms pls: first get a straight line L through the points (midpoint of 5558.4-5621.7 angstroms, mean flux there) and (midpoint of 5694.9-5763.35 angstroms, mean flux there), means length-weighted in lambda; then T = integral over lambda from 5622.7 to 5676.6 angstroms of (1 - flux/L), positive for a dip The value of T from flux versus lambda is 5.9 angstroms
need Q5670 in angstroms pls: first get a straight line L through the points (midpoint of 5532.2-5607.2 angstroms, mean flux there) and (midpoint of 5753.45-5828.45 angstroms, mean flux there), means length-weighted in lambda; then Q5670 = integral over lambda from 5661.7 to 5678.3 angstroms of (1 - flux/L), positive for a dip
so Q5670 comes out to 1.68 angstroms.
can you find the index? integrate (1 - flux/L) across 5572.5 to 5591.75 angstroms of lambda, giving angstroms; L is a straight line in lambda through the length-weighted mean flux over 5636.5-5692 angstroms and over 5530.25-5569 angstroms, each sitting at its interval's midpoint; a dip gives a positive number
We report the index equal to -2.8 angstroms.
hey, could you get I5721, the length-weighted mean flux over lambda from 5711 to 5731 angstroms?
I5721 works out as 21.5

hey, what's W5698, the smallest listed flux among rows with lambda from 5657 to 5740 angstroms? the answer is 17.04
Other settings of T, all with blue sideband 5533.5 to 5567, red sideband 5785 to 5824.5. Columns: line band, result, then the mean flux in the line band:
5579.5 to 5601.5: -2.0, 19.1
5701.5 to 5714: -0.6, 21.7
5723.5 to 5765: -2.1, 22.7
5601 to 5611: 0.7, 16.6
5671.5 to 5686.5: 0.6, 19.1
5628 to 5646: 2.0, 16.7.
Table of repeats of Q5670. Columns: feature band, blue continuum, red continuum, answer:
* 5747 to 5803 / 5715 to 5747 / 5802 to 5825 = -1.5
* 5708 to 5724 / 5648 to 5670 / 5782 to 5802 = -0.4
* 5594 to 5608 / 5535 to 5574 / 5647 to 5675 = 0.4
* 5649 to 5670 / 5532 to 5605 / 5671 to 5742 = 1.2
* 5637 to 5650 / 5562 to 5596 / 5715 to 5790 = 1.7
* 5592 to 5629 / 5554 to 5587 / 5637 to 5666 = 2.7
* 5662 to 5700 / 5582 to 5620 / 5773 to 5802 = 2.2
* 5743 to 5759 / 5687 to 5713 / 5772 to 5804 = -1.6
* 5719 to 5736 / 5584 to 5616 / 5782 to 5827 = -0.7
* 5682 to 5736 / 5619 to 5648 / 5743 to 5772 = -2.2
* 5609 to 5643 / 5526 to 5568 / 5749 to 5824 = 3.0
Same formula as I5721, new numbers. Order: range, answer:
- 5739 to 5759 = 24.1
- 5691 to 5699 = 20.2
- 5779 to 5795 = 22.8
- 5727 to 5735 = 22.2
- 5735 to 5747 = 22.6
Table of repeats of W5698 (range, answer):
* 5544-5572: 15.8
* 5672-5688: 17.45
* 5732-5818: 19.12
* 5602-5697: 15.23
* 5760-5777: 19.59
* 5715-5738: 21.02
